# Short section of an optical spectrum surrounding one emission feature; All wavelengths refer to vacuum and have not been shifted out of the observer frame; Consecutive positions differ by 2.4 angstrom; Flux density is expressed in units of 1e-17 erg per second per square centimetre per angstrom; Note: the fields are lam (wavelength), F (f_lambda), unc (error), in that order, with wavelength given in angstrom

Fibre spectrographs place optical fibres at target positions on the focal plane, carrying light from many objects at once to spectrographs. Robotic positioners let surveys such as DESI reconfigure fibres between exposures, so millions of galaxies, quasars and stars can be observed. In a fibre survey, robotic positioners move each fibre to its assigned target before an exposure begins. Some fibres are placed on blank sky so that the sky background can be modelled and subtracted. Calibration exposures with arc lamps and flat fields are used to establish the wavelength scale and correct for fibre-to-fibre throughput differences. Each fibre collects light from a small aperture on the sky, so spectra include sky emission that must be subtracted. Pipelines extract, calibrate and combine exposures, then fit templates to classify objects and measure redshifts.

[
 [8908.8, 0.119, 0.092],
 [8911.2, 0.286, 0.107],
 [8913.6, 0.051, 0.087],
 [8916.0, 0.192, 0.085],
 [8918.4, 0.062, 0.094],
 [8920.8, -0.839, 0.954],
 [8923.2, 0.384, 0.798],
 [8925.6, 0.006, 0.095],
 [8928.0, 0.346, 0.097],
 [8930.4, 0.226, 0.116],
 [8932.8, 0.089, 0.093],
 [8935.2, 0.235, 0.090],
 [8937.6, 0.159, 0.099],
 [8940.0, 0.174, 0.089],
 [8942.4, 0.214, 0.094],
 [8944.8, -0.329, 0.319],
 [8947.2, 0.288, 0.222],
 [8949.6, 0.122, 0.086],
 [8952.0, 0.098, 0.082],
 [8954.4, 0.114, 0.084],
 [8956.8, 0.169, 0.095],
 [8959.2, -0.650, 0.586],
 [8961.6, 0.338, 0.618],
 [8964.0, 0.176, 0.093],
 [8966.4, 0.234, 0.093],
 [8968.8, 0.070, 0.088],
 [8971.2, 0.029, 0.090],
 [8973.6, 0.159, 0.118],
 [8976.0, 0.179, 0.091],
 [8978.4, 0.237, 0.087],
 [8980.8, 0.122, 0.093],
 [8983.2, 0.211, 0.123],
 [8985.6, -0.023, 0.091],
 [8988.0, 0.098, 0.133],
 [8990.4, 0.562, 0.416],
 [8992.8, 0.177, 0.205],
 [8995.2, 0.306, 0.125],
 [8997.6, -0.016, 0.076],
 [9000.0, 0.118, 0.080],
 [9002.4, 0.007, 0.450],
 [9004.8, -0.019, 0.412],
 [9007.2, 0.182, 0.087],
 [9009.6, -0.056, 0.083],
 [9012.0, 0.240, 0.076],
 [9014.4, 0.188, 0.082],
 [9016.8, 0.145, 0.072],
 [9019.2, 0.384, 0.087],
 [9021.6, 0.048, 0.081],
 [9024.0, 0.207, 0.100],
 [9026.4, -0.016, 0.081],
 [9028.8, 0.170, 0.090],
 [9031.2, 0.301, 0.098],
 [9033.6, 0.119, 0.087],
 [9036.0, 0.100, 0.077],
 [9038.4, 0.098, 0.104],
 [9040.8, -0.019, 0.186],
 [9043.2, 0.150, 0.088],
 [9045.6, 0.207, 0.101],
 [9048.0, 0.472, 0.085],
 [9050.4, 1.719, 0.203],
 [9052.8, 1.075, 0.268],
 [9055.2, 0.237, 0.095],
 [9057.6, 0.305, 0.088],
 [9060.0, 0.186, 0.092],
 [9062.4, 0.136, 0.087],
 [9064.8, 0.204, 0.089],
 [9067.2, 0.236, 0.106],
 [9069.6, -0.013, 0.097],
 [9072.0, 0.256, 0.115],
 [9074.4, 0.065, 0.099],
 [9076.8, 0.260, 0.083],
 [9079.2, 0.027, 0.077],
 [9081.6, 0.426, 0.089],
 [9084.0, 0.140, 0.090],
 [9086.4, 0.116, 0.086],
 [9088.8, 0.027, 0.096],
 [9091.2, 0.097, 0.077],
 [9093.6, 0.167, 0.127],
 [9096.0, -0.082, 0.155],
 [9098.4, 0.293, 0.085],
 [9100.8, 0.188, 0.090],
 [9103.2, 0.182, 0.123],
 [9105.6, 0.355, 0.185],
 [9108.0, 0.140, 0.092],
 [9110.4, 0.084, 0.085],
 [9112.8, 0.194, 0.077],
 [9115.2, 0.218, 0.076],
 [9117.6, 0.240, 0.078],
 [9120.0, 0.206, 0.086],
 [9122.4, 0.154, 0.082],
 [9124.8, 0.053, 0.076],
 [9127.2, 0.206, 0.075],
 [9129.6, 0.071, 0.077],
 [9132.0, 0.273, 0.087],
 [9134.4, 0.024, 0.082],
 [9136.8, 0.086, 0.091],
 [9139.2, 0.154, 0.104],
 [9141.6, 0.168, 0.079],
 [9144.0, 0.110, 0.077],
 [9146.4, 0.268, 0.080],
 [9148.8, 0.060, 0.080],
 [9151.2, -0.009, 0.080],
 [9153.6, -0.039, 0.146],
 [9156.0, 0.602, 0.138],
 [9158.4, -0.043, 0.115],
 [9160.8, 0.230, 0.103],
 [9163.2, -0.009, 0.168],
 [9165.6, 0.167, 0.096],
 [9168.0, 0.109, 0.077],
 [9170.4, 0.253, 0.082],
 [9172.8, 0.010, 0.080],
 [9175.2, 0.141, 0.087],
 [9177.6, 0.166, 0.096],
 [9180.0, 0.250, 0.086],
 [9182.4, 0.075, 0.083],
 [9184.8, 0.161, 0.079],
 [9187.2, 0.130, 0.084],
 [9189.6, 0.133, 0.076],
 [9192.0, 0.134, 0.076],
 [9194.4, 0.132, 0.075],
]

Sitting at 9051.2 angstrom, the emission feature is H-beta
